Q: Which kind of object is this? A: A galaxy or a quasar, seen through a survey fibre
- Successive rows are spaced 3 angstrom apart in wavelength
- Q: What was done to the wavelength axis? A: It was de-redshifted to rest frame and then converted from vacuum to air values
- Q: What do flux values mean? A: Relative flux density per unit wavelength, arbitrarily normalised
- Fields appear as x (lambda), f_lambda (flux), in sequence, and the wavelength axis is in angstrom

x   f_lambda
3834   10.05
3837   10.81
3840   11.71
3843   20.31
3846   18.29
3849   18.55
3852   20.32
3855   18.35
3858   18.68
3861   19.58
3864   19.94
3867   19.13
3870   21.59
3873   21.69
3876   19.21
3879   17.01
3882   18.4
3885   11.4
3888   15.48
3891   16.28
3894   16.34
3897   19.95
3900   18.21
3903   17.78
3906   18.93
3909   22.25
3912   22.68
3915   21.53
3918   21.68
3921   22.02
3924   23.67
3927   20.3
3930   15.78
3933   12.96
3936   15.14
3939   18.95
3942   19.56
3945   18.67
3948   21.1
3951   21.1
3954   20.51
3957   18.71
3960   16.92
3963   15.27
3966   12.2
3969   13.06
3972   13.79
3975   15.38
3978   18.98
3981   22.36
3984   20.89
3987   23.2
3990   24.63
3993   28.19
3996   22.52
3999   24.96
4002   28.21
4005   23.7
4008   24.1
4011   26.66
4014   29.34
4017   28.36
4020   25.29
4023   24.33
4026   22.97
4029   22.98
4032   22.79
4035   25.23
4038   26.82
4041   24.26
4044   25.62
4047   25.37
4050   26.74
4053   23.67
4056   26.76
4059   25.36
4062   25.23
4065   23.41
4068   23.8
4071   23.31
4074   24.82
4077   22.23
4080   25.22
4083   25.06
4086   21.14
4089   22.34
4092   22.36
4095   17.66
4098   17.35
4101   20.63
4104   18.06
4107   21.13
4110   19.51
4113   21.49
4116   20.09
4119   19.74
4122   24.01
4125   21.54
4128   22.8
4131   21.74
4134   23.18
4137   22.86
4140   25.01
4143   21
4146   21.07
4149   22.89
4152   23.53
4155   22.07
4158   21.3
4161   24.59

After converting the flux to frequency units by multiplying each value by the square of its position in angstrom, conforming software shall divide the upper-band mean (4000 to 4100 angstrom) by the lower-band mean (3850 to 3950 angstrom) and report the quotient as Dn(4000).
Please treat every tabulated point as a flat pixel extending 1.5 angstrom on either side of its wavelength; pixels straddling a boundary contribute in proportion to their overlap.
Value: 1.38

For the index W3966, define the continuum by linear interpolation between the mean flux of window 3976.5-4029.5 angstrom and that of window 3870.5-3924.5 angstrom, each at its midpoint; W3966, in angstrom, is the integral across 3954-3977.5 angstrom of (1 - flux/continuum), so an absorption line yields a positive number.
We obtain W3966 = 7.32 angstrom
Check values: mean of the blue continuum 19.1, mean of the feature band 15.6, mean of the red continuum 24.6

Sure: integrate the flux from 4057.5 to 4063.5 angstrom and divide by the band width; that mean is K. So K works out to 25.3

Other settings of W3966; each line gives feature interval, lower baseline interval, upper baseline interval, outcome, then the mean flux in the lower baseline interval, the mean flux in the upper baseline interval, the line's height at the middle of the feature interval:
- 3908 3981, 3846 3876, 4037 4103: 9.2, 19.7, 23.5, 21.2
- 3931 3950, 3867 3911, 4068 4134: 1.3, 18.3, 21.6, 19.1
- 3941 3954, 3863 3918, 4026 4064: 0.6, 18.8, 25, 21.1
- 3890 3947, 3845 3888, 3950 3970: -4.9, 18.6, 16.8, 17.6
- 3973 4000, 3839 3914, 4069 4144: -2.7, 18.5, 21.8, 20.1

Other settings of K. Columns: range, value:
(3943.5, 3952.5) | 20.3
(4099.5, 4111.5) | 19.8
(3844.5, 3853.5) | 19.1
